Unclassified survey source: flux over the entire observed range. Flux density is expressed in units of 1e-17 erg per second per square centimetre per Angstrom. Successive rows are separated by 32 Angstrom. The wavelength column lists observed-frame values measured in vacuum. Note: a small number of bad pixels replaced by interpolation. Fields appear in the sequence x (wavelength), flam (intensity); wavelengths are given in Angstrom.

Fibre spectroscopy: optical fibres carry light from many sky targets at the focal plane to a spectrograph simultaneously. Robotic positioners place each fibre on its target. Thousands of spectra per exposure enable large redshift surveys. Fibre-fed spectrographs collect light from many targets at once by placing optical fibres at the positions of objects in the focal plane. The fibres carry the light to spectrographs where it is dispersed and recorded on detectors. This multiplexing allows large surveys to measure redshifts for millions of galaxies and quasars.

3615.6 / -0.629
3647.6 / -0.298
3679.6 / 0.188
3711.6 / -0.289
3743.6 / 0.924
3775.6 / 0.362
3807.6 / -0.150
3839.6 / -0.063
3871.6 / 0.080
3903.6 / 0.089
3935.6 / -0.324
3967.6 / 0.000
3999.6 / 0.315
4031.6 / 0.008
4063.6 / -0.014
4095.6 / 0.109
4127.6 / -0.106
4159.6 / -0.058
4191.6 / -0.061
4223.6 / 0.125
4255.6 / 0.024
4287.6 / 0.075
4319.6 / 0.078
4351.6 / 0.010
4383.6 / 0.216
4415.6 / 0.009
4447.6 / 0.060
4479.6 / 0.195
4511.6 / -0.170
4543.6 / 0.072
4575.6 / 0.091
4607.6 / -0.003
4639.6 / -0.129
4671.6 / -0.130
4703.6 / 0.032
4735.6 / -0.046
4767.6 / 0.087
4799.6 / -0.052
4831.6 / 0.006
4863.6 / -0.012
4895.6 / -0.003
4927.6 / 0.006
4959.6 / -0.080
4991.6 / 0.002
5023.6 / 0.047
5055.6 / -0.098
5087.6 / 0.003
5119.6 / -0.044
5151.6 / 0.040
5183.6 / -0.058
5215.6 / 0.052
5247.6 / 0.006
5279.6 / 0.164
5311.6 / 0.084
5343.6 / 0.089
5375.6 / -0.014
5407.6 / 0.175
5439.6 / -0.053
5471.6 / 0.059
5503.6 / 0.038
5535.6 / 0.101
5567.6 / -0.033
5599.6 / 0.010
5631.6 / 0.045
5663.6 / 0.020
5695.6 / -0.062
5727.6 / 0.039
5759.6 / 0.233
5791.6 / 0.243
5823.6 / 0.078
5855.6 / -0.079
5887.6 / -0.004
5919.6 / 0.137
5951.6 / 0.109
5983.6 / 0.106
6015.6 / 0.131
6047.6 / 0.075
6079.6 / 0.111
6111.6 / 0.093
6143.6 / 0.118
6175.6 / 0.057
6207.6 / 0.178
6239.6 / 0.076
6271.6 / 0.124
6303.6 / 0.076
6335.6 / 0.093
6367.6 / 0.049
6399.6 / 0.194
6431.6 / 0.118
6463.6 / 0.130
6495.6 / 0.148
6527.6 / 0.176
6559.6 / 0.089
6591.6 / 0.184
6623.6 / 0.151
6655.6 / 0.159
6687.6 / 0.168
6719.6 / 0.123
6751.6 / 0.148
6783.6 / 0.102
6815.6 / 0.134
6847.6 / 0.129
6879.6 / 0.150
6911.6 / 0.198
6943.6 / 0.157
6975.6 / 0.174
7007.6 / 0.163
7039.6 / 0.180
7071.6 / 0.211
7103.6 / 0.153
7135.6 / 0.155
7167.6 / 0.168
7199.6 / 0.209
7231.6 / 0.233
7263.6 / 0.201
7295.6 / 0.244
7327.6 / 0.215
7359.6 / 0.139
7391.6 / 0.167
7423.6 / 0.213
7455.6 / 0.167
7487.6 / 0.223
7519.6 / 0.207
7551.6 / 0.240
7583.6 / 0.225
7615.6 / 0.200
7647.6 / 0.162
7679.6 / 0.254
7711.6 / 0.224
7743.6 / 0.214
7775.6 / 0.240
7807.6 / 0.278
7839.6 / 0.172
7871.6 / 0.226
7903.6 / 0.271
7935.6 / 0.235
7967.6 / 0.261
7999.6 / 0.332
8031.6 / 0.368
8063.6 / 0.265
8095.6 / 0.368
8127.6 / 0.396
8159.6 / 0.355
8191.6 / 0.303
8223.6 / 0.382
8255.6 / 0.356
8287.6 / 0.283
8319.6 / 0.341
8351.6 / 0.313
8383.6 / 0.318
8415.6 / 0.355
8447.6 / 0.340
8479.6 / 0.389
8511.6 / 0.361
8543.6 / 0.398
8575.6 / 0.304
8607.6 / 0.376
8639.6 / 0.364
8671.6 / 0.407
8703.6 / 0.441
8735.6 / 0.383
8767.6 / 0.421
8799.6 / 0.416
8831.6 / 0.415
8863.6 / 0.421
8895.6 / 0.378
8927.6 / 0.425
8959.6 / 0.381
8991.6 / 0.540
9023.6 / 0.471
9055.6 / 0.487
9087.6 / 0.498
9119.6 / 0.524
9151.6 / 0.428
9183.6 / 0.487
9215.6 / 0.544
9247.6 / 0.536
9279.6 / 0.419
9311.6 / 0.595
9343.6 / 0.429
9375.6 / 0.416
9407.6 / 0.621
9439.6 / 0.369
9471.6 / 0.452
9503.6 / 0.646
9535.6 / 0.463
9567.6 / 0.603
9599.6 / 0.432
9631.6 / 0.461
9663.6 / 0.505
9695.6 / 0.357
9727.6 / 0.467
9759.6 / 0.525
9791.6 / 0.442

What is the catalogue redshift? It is 0.995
